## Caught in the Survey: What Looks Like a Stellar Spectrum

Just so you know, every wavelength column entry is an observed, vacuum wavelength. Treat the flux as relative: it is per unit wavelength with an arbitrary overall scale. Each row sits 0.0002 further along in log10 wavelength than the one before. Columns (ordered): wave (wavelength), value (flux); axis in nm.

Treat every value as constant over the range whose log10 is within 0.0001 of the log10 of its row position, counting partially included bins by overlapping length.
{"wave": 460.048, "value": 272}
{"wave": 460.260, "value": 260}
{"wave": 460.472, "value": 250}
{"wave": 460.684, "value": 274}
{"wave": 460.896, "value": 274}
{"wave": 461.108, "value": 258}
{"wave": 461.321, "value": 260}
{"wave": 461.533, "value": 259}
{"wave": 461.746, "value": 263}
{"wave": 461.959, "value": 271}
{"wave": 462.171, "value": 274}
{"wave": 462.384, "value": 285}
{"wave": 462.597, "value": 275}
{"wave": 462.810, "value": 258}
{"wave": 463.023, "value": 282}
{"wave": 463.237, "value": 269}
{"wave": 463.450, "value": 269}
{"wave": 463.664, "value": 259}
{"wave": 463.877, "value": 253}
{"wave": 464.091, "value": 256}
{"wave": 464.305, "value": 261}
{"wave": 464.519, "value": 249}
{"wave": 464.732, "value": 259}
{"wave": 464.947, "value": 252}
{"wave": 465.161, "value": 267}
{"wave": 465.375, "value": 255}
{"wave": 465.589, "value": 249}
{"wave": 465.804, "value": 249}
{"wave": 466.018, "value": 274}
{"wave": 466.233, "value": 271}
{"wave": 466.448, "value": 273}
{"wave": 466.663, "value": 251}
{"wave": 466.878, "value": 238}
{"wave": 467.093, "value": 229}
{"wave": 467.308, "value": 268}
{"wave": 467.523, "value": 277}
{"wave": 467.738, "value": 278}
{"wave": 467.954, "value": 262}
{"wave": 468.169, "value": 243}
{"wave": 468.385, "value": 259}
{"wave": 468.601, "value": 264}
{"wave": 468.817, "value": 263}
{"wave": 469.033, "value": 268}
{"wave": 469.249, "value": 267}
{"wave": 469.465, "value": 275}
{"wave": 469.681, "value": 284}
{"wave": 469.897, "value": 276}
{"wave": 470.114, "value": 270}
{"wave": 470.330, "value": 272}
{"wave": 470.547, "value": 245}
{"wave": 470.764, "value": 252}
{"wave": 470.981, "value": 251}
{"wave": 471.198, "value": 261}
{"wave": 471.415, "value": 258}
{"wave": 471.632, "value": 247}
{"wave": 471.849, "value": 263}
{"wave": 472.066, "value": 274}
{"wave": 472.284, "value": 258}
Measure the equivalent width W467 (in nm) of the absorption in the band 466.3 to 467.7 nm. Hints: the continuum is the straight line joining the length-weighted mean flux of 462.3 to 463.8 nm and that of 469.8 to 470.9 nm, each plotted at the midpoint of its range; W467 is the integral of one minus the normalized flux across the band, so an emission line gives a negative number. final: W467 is 0.04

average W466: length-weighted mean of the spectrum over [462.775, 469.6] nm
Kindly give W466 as 261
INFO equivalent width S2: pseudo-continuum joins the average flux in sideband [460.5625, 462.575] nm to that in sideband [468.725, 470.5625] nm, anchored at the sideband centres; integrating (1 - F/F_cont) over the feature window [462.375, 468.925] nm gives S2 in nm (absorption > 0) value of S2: 0.21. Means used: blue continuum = 269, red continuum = 270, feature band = 261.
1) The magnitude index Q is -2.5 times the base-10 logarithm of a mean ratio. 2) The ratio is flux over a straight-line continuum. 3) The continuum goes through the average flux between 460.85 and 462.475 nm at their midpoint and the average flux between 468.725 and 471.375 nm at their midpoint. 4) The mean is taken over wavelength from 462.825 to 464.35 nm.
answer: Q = 0.01 mag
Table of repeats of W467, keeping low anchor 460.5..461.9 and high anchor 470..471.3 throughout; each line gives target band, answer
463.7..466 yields 0.053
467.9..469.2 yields -0.002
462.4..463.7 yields -0.037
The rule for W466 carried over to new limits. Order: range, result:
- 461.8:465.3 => 265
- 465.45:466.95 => 258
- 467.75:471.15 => 264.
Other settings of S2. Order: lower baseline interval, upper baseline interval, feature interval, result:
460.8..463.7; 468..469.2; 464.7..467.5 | 0.07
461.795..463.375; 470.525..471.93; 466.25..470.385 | -0.06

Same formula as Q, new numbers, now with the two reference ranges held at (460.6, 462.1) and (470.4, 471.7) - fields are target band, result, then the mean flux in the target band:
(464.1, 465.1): 0.02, 256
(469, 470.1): -0.08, 274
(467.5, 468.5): -0.02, 263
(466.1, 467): 0.00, 258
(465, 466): 0.01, 257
